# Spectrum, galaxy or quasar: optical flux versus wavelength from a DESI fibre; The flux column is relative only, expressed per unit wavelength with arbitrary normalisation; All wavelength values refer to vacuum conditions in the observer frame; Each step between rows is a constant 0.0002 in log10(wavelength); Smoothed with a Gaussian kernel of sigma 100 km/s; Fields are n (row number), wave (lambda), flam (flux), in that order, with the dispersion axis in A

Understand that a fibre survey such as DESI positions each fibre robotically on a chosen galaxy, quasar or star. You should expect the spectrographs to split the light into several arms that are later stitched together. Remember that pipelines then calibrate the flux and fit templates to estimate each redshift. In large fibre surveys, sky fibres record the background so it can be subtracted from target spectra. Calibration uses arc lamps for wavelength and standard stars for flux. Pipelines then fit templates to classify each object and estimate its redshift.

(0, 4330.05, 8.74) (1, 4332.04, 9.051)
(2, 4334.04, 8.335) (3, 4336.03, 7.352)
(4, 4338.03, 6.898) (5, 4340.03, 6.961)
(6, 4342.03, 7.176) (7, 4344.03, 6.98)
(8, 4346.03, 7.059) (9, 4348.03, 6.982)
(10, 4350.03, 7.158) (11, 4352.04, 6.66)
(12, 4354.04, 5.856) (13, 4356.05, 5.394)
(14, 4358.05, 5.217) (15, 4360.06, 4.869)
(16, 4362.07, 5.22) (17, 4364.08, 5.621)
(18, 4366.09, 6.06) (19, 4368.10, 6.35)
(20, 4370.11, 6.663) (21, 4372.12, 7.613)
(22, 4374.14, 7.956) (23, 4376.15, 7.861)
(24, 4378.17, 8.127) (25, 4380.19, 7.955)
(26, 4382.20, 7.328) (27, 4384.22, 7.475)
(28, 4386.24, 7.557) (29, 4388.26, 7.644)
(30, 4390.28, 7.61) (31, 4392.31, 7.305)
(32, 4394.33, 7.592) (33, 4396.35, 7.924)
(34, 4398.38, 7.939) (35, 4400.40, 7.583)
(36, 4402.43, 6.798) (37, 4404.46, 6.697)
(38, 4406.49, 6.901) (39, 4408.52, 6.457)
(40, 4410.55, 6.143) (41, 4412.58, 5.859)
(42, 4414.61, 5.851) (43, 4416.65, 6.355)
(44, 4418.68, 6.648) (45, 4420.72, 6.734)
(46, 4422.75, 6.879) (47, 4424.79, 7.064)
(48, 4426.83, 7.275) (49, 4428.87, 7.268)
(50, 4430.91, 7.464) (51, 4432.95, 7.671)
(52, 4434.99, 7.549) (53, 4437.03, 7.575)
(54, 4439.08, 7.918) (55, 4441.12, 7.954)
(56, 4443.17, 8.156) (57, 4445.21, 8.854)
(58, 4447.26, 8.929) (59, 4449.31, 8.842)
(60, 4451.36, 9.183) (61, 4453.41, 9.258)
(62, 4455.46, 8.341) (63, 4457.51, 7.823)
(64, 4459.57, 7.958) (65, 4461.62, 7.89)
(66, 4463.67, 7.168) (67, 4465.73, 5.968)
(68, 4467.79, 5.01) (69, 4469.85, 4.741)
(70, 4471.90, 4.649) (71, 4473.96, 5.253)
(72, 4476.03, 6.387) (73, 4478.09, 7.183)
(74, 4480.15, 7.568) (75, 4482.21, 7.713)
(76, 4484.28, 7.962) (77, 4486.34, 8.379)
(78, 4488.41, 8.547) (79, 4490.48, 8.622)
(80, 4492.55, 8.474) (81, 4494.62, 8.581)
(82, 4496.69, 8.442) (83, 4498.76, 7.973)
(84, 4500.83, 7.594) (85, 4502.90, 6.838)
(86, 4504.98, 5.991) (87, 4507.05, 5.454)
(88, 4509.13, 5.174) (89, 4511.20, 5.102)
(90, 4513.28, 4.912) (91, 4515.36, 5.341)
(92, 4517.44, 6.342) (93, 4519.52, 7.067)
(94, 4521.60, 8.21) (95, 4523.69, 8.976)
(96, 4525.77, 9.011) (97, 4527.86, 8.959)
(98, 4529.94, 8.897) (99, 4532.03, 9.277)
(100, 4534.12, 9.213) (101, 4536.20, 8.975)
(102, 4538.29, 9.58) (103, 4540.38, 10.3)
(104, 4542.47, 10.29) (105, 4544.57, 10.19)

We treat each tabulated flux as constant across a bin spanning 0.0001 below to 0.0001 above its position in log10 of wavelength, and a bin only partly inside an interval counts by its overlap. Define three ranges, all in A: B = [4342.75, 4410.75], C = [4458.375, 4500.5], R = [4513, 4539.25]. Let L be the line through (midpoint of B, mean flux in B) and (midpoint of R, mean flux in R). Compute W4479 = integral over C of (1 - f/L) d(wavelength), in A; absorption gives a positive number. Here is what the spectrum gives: 2.9 A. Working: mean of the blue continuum 6.91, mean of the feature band 7.23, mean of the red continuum 8.15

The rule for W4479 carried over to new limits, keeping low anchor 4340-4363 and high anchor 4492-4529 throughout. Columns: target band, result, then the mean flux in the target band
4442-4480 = -2.6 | 7.32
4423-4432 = -0.8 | 7.23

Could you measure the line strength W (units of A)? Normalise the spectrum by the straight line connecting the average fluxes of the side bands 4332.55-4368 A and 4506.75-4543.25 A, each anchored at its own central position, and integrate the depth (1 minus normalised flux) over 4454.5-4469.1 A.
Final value 0.50 A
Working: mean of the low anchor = 6.49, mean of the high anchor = 7.87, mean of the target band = 7.11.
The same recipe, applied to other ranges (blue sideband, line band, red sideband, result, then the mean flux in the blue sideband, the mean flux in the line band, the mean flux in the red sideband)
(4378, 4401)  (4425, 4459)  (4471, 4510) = -3.1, 7.66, 8.1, 7.22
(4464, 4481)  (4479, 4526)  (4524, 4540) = 0.8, 5.88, 7.29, 9.18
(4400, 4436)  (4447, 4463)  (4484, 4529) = -3.2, 6.83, 8.48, 7.35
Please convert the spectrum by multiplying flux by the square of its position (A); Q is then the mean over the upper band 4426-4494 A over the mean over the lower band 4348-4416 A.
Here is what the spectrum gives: 1.15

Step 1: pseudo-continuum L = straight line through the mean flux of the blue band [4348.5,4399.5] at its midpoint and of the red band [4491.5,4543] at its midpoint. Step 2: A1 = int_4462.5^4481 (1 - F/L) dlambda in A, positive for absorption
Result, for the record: 3.7 A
